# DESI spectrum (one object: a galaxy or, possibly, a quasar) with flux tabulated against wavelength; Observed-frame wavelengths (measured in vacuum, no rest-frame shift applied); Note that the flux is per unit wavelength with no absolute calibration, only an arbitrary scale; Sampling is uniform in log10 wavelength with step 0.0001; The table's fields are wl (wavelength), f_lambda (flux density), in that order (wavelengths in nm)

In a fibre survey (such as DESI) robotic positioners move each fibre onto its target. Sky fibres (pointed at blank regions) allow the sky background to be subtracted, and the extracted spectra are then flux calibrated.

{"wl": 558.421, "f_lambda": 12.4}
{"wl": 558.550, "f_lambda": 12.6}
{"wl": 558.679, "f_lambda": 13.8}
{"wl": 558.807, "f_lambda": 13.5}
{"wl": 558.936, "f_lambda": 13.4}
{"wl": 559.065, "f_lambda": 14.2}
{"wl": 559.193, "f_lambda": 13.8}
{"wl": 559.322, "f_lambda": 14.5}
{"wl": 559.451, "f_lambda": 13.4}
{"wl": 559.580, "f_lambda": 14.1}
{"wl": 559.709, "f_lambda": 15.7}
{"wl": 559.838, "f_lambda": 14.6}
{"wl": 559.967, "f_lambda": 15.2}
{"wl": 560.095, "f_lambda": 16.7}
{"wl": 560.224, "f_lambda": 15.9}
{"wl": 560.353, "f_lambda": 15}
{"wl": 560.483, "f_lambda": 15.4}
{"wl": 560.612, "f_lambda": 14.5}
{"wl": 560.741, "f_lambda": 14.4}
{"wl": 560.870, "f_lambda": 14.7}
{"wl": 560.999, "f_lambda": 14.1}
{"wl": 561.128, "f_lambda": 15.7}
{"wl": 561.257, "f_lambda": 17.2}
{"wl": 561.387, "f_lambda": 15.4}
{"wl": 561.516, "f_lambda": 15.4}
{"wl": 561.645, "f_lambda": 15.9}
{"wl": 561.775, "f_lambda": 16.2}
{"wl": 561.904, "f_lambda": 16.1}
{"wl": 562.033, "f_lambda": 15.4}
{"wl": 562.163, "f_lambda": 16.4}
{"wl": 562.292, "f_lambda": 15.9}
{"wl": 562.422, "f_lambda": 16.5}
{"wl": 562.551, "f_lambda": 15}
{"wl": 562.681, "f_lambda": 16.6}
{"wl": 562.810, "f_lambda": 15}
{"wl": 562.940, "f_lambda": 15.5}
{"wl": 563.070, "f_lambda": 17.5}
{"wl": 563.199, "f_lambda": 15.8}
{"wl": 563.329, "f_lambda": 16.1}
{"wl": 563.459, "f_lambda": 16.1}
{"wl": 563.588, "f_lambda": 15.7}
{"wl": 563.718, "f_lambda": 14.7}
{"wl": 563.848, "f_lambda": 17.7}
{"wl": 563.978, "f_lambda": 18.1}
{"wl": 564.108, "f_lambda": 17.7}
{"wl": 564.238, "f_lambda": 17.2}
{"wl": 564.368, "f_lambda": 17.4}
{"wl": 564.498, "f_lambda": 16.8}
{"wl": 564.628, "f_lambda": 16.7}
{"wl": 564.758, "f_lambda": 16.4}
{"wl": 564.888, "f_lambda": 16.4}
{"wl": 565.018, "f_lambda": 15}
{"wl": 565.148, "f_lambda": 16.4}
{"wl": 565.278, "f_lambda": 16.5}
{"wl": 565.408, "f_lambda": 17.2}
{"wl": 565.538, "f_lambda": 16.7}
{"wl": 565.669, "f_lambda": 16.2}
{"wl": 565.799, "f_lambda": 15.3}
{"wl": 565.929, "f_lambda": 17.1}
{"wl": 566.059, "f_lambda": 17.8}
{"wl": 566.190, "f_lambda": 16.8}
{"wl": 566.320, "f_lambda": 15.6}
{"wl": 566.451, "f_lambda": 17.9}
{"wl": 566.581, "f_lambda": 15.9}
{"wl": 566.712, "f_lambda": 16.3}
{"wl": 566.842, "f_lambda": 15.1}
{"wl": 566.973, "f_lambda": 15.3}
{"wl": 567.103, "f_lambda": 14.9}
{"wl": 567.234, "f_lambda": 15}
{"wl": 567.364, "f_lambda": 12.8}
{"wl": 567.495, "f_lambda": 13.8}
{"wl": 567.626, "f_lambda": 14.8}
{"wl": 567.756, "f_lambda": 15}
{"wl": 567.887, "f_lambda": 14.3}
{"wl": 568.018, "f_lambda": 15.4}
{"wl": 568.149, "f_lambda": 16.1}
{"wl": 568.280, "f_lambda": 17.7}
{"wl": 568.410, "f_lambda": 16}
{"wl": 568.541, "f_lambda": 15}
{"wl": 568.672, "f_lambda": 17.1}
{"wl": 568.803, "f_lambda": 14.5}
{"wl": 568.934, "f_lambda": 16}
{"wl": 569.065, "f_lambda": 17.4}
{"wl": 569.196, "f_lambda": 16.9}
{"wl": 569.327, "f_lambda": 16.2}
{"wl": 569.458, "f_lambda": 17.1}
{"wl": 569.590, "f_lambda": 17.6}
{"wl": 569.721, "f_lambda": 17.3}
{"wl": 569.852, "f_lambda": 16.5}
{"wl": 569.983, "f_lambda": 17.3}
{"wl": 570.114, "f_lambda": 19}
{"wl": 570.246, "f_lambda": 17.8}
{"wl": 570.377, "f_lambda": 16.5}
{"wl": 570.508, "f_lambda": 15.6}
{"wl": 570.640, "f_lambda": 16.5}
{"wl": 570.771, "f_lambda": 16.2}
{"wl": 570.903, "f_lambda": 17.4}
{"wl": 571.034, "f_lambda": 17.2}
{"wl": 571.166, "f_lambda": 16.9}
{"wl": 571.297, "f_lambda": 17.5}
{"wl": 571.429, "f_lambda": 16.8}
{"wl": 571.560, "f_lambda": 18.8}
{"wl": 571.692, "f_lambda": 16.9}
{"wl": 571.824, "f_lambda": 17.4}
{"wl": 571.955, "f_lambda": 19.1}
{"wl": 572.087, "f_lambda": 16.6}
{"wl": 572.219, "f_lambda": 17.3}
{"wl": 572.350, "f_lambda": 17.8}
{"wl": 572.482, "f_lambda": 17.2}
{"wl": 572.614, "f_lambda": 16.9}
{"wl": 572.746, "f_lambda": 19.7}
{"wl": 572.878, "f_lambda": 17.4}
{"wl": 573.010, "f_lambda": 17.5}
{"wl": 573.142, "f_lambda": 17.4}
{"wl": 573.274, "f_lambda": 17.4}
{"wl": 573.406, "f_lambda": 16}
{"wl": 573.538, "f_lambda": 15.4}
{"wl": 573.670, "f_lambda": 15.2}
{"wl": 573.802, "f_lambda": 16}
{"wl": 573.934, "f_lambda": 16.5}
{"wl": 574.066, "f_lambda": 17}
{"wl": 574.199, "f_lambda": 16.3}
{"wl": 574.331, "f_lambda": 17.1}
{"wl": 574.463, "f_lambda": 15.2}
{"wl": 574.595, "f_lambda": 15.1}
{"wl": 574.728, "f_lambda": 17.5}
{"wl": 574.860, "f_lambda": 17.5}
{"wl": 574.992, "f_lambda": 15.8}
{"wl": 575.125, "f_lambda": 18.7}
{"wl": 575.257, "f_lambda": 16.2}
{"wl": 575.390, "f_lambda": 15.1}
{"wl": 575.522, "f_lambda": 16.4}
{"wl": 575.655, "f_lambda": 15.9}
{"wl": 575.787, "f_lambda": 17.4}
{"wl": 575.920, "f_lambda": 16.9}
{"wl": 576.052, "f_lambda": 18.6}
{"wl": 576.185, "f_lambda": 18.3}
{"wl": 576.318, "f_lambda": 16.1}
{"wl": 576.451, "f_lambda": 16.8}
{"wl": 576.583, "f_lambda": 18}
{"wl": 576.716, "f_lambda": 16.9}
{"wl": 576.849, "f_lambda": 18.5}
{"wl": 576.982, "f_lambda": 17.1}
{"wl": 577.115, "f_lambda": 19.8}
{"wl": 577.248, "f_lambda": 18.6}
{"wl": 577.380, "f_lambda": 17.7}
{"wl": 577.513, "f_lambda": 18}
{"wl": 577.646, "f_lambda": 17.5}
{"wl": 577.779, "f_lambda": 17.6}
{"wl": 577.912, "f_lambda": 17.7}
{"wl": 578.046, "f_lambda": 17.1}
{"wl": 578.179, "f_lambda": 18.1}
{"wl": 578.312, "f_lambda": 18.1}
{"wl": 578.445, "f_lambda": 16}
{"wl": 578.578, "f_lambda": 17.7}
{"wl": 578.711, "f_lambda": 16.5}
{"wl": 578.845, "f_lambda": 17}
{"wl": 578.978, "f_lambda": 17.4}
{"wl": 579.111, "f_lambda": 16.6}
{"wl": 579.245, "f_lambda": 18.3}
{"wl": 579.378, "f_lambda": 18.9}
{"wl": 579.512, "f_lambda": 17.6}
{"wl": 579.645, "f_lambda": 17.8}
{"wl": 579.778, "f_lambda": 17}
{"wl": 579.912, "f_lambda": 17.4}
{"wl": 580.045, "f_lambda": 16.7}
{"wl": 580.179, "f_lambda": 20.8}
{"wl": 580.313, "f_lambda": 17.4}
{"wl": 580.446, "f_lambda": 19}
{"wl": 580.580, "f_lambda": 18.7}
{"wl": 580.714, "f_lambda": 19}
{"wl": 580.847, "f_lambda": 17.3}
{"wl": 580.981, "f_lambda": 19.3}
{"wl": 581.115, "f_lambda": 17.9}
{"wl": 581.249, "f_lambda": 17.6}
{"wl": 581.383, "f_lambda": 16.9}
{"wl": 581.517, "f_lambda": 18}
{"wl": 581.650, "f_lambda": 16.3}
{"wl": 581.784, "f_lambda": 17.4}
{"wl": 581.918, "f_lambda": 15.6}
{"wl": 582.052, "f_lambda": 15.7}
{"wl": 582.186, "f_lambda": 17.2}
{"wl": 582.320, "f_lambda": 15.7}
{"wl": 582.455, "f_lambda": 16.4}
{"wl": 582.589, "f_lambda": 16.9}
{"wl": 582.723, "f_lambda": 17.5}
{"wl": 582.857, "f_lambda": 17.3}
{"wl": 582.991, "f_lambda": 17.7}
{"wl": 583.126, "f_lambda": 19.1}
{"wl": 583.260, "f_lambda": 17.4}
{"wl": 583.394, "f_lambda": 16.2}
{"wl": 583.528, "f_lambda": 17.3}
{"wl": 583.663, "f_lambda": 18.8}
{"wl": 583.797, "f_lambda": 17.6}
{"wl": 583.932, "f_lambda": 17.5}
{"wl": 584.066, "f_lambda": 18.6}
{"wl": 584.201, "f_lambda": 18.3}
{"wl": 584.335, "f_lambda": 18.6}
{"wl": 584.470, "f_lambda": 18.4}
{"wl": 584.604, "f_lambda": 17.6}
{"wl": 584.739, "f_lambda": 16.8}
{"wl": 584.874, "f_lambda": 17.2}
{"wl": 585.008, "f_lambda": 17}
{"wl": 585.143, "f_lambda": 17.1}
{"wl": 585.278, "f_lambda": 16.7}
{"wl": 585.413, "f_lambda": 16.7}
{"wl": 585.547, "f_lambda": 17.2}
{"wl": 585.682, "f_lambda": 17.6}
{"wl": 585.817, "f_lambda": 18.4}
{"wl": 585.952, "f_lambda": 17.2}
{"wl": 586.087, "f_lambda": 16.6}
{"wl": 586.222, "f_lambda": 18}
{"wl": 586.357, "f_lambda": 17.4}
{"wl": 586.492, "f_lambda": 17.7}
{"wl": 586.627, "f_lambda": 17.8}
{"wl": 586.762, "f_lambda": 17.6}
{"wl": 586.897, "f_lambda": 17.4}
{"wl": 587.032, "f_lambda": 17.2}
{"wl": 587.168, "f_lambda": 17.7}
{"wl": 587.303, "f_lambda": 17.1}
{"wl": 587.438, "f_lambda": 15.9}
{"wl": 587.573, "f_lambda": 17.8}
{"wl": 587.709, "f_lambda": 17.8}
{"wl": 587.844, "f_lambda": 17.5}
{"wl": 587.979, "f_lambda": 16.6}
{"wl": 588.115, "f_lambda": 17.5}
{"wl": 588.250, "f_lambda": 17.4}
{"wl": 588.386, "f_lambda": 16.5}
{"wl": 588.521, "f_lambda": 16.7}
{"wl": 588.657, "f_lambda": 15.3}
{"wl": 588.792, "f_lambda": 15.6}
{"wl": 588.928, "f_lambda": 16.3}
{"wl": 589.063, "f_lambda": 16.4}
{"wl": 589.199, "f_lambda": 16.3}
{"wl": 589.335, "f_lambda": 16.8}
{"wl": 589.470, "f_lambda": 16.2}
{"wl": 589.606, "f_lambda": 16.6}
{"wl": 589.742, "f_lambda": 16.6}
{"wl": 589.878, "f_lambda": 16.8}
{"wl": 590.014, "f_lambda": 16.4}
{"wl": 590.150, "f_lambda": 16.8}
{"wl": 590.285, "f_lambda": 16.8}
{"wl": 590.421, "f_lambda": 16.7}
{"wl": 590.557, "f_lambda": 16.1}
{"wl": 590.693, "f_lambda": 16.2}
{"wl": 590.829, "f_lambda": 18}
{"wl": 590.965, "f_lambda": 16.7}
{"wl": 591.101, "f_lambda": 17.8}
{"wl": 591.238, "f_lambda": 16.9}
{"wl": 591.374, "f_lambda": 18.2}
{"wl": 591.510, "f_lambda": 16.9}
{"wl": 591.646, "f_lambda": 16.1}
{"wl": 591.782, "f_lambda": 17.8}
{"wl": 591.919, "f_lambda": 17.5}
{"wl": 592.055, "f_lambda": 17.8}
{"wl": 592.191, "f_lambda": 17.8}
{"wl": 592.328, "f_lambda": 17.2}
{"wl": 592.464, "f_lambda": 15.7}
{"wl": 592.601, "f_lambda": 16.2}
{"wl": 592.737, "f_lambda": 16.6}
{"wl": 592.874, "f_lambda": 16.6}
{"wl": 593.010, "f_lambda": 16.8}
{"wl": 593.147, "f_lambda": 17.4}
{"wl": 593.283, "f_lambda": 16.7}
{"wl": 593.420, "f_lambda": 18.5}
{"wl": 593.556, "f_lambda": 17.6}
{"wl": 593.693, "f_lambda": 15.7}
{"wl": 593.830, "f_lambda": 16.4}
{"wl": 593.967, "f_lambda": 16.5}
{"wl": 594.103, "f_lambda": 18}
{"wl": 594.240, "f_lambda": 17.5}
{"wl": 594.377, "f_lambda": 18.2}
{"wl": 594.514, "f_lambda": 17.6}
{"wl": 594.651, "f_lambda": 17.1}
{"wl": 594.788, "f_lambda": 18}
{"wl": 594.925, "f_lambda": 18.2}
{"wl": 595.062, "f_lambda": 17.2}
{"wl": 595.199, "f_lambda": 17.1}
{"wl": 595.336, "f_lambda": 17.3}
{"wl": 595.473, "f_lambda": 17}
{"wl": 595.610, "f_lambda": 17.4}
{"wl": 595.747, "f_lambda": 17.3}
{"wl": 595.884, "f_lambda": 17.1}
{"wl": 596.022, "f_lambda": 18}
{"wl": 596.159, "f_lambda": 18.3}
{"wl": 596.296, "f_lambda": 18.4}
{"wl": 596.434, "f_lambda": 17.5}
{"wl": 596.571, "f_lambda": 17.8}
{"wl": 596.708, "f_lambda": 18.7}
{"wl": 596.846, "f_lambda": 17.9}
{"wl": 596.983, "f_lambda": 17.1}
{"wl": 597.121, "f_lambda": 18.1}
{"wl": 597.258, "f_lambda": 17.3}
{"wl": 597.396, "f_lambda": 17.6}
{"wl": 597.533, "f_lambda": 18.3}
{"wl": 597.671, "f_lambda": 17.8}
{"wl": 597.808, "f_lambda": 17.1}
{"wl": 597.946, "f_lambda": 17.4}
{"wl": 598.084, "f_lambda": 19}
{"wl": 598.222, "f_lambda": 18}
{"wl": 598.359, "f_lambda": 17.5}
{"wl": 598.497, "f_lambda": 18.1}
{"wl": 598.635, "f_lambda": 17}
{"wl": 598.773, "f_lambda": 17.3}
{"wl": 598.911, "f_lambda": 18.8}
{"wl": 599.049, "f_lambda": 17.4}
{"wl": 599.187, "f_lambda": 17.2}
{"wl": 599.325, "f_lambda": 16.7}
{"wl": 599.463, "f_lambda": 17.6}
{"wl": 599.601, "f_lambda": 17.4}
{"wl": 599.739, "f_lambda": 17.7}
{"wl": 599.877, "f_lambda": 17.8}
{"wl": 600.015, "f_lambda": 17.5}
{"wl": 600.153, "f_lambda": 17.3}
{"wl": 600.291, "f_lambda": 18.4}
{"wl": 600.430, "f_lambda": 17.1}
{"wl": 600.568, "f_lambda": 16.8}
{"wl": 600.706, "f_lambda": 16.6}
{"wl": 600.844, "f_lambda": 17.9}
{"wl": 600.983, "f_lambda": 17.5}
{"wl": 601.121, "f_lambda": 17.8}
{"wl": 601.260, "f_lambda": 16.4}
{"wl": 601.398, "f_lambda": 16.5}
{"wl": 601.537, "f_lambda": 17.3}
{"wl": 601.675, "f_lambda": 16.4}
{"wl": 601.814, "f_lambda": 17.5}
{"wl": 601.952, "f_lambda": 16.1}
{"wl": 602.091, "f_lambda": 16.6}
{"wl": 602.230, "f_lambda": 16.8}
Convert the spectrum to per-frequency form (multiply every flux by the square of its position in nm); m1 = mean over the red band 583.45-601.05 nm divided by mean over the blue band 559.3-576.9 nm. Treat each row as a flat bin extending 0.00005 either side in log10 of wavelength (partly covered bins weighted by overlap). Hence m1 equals 1.15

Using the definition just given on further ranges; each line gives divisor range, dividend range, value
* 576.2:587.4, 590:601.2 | 1.04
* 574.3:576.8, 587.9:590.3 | 1.03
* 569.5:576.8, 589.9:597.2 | 1.09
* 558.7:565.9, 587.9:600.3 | 1.22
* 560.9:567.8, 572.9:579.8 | 1.11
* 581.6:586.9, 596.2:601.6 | 1.07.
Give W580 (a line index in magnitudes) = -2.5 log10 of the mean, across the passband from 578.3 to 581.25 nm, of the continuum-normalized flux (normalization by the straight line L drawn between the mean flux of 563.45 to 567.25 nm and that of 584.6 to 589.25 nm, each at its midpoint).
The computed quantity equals -0.06 mag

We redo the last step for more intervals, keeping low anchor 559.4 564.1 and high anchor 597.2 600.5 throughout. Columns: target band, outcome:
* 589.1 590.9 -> 0.035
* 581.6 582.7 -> 0.021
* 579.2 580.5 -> -0.091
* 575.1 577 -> -0.042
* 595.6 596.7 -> -0.019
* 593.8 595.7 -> 0.000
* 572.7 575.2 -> -0.028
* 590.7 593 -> 0.012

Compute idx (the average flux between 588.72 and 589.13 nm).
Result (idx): 16.1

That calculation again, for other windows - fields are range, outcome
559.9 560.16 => 16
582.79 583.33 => 17.9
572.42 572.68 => 17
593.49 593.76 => 16.6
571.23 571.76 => 17.5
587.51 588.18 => 17.4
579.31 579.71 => 18.1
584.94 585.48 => 16.9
